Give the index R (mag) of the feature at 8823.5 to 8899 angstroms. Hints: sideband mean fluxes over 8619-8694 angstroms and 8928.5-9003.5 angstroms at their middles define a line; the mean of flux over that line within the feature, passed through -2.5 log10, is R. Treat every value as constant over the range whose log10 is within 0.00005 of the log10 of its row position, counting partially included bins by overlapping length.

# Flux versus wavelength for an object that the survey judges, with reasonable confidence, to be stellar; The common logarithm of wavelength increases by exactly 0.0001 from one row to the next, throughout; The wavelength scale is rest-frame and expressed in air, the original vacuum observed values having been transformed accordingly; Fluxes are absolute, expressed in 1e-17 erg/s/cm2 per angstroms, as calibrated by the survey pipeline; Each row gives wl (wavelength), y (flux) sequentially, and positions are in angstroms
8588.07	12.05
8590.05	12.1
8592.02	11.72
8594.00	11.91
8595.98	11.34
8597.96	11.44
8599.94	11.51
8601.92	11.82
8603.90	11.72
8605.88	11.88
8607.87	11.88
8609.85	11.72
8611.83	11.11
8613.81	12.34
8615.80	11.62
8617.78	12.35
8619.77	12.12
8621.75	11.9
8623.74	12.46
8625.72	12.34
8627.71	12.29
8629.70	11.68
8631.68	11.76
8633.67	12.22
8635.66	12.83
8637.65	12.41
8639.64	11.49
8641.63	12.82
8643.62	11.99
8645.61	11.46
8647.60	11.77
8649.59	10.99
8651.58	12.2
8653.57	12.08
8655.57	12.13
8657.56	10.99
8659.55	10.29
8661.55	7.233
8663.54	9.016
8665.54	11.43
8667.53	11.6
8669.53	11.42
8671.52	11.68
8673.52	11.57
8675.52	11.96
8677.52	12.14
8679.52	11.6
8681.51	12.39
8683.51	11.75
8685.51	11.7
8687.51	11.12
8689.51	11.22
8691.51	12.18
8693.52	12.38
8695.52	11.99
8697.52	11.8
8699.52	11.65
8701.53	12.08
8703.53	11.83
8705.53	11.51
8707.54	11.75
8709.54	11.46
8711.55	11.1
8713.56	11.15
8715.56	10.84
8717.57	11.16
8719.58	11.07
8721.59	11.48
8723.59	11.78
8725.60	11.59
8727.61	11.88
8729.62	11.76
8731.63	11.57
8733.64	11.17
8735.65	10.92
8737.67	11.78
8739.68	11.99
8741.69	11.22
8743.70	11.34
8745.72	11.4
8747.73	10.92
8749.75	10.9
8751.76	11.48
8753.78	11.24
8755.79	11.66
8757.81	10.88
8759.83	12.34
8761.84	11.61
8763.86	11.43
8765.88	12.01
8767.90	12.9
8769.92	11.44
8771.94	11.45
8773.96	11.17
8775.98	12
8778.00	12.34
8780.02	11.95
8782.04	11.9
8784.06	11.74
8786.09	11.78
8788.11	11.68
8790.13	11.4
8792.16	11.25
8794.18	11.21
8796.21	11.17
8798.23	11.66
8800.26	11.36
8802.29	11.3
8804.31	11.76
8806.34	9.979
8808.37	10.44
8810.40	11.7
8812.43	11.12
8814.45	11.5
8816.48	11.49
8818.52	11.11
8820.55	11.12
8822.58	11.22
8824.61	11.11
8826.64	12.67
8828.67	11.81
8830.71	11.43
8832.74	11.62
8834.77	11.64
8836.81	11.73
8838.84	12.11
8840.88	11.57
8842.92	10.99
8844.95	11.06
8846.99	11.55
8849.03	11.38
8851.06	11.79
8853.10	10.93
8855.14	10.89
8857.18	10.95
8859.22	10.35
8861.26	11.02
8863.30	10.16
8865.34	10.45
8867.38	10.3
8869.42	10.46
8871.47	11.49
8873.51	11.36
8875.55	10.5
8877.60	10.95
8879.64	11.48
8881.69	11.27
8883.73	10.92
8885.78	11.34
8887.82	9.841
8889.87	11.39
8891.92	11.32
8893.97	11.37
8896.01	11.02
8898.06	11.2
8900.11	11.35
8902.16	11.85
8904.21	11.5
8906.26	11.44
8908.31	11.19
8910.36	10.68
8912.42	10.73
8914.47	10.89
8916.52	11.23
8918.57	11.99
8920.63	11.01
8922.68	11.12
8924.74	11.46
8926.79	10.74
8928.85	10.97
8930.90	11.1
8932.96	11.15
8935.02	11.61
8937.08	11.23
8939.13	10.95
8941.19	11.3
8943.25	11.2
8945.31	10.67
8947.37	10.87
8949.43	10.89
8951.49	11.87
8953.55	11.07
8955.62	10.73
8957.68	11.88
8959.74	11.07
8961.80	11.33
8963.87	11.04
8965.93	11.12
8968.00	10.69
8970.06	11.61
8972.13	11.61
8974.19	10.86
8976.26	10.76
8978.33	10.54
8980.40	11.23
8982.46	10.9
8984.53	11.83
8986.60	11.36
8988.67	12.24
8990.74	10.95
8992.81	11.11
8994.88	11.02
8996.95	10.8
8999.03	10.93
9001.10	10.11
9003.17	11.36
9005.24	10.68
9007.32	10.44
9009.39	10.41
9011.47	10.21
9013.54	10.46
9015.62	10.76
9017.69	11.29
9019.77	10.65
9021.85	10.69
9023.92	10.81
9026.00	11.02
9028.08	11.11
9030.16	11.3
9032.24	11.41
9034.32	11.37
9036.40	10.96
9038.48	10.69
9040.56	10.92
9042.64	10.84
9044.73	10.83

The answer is 0.01 mag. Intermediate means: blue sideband 11.6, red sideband 11.1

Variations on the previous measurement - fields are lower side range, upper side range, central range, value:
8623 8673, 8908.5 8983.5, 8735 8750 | 0.01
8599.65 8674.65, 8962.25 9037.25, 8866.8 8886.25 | 0.02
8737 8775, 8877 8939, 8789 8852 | 0.00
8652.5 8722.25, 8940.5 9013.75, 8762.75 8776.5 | -0.04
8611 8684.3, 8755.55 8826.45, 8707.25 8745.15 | 0.02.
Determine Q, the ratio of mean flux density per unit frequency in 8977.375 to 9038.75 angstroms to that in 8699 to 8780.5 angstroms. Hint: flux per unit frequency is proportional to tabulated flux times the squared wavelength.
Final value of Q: 1.0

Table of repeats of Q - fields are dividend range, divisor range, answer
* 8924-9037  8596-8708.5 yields 1.02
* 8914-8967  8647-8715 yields 1.04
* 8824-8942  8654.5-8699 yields 1.03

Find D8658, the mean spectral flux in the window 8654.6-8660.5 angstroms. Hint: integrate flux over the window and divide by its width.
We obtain 11.2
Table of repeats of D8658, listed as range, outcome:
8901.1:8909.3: 11.5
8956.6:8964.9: 11.3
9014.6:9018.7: 11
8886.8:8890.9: 10.6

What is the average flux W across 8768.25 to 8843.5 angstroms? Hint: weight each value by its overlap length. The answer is 11.5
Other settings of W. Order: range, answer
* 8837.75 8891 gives 11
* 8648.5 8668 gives 10.8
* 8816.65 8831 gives 11.5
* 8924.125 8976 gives 11.2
